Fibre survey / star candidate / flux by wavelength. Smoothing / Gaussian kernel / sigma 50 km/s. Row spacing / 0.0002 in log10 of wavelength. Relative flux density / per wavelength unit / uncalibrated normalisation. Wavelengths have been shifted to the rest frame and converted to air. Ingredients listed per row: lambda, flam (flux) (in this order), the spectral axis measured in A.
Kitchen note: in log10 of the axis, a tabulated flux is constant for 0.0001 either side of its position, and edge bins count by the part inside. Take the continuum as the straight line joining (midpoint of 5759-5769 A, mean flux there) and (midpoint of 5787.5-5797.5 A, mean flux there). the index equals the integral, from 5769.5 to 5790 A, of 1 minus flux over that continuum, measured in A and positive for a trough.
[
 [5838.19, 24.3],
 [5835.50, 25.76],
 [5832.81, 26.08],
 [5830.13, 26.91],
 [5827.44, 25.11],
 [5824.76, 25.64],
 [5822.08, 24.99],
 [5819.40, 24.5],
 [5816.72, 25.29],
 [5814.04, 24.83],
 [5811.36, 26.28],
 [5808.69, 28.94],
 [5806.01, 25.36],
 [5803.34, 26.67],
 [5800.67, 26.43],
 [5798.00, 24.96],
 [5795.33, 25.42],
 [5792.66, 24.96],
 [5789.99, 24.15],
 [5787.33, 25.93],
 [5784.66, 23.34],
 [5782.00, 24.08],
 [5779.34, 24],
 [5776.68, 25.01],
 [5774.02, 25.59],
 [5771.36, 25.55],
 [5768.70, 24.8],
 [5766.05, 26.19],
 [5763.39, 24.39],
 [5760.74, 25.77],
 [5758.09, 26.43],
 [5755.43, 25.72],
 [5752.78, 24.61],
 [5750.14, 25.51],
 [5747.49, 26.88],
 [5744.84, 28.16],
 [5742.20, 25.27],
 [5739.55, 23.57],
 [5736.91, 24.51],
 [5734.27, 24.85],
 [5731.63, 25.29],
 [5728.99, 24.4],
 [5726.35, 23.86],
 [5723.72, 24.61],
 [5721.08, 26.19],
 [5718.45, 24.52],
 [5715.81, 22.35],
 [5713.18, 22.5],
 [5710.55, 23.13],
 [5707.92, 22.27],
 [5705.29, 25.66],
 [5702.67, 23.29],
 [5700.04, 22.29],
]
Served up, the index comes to 0.3 A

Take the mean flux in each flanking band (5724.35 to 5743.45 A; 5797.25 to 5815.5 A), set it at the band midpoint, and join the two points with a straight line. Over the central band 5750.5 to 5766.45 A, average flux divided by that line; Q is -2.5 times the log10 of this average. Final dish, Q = -0.02 mag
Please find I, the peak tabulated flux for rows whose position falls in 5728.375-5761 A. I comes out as 28.16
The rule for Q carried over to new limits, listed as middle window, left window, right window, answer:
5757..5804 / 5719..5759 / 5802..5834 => 0.02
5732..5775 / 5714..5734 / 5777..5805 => -0.03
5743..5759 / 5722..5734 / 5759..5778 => -0.05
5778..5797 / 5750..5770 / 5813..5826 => 0.03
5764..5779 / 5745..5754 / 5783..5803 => 0.01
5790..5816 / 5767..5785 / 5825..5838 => -0.03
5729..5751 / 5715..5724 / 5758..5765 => -0.02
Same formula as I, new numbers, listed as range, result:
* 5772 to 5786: 25.59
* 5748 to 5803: 26.43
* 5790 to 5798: 25.42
